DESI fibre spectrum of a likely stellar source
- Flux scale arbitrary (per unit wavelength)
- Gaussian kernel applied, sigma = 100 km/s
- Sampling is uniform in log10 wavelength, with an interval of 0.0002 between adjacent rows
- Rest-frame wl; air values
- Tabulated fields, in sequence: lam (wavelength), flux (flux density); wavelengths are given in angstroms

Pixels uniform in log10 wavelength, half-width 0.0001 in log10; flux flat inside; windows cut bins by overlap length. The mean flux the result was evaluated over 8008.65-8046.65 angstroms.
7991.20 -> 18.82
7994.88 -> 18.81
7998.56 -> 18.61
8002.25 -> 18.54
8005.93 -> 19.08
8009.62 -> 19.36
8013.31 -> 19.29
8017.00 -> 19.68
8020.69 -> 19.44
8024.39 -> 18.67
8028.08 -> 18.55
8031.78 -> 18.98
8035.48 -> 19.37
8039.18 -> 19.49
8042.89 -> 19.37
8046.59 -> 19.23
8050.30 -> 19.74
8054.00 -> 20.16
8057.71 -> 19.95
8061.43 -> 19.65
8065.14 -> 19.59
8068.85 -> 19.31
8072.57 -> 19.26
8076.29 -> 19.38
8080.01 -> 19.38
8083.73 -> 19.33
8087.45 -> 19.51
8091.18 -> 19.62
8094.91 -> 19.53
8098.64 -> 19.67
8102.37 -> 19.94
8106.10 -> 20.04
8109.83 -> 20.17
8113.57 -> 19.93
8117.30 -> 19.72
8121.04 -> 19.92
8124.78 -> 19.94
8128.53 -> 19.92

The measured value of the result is 19.2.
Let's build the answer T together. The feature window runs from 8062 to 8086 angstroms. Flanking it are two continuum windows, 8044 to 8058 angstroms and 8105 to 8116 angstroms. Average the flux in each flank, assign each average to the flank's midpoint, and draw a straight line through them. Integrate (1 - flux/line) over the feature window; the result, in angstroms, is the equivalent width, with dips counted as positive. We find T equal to 0.6 angstroms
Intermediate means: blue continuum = 19.7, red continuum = 20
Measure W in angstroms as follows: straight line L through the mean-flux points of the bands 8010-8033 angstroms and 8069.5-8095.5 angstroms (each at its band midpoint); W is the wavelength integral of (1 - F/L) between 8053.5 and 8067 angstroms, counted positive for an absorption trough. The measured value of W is -0.3 angstroms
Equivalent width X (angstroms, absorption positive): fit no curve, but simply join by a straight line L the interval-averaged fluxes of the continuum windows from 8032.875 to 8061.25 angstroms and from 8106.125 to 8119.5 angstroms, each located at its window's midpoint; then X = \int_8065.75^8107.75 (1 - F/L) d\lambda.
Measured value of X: 0.6 angstroms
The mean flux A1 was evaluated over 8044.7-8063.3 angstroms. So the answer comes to 19.7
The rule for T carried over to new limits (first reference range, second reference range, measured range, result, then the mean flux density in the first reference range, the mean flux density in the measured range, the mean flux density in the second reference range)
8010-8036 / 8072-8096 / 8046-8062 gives -0.4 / 19.1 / 19.8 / 19.4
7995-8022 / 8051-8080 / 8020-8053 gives 0.2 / 19.1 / 19.2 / 19.6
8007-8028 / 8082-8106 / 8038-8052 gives -0.1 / 19.2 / 19.4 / 19.6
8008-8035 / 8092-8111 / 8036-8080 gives -0.2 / 19.1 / 19.5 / 19.8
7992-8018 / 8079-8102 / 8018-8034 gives 0.2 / 19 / 19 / 19.5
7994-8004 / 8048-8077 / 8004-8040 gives -0.4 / 18.6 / 19.2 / 19.6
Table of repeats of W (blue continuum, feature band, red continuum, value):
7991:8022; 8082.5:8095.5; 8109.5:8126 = 0.13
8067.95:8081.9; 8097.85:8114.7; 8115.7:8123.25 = -0.25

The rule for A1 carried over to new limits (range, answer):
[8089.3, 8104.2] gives 19.7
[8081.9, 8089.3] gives 19.4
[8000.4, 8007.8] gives 18.8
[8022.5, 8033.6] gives 18.7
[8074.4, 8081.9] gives 19.4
